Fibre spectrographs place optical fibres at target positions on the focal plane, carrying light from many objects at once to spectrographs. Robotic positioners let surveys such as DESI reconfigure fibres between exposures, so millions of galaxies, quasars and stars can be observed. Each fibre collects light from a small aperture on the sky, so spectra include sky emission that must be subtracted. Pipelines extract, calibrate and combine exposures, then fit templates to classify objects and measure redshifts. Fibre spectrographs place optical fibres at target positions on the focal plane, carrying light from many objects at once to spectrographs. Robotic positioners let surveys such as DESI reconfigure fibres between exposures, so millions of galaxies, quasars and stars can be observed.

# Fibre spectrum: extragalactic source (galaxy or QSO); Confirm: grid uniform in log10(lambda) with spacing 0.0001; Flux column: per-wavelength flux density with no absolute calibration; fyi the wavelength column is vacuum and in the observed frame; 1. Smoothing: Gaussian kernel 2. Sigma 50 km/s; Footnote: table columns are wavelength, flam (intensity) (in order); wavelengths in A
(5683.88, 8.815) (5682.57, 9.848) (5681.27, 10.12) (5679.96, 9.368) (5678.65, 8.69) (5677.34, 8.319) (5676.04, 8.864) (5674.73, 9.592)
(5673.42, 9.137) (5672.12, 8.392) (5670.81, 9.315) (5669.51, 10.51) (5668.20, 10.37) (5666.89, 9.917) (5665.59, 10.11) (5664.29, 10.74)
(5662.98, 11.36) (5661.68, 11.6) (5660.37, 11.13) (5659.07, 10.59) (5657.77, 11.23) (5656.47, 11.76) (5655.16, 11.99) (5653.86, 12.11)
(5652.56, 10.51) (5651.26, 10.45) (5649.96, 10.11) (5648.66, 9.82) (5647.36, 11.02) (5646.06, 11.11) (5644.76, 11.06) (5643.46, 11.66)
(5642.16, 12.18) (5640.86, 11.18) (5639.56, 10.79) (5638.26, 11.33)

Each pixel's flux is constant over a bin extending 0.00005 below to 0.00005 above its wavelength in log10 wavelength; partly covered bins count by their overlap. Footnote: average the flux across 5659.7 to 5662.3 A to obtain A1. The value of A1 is 11.3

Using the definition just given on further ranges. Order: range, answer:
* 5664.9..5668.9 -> 10.1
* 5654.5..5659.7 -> 11.4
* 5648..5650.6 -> 9.97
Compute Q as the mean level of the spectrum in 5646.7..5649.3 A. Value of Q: 10.4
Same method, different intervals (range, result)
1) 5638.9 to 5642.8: 11.4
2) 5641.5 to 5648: 11.4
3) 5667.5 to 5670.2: 10.4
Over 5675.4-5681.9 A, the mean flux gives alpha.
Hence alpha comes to 9.07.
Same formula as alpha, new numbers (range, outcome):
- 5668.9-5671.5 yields 9.89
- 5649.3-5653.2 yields 10.4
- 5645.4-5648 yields 11.1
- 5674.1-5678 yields 8.92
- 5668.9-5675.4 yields 9.38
